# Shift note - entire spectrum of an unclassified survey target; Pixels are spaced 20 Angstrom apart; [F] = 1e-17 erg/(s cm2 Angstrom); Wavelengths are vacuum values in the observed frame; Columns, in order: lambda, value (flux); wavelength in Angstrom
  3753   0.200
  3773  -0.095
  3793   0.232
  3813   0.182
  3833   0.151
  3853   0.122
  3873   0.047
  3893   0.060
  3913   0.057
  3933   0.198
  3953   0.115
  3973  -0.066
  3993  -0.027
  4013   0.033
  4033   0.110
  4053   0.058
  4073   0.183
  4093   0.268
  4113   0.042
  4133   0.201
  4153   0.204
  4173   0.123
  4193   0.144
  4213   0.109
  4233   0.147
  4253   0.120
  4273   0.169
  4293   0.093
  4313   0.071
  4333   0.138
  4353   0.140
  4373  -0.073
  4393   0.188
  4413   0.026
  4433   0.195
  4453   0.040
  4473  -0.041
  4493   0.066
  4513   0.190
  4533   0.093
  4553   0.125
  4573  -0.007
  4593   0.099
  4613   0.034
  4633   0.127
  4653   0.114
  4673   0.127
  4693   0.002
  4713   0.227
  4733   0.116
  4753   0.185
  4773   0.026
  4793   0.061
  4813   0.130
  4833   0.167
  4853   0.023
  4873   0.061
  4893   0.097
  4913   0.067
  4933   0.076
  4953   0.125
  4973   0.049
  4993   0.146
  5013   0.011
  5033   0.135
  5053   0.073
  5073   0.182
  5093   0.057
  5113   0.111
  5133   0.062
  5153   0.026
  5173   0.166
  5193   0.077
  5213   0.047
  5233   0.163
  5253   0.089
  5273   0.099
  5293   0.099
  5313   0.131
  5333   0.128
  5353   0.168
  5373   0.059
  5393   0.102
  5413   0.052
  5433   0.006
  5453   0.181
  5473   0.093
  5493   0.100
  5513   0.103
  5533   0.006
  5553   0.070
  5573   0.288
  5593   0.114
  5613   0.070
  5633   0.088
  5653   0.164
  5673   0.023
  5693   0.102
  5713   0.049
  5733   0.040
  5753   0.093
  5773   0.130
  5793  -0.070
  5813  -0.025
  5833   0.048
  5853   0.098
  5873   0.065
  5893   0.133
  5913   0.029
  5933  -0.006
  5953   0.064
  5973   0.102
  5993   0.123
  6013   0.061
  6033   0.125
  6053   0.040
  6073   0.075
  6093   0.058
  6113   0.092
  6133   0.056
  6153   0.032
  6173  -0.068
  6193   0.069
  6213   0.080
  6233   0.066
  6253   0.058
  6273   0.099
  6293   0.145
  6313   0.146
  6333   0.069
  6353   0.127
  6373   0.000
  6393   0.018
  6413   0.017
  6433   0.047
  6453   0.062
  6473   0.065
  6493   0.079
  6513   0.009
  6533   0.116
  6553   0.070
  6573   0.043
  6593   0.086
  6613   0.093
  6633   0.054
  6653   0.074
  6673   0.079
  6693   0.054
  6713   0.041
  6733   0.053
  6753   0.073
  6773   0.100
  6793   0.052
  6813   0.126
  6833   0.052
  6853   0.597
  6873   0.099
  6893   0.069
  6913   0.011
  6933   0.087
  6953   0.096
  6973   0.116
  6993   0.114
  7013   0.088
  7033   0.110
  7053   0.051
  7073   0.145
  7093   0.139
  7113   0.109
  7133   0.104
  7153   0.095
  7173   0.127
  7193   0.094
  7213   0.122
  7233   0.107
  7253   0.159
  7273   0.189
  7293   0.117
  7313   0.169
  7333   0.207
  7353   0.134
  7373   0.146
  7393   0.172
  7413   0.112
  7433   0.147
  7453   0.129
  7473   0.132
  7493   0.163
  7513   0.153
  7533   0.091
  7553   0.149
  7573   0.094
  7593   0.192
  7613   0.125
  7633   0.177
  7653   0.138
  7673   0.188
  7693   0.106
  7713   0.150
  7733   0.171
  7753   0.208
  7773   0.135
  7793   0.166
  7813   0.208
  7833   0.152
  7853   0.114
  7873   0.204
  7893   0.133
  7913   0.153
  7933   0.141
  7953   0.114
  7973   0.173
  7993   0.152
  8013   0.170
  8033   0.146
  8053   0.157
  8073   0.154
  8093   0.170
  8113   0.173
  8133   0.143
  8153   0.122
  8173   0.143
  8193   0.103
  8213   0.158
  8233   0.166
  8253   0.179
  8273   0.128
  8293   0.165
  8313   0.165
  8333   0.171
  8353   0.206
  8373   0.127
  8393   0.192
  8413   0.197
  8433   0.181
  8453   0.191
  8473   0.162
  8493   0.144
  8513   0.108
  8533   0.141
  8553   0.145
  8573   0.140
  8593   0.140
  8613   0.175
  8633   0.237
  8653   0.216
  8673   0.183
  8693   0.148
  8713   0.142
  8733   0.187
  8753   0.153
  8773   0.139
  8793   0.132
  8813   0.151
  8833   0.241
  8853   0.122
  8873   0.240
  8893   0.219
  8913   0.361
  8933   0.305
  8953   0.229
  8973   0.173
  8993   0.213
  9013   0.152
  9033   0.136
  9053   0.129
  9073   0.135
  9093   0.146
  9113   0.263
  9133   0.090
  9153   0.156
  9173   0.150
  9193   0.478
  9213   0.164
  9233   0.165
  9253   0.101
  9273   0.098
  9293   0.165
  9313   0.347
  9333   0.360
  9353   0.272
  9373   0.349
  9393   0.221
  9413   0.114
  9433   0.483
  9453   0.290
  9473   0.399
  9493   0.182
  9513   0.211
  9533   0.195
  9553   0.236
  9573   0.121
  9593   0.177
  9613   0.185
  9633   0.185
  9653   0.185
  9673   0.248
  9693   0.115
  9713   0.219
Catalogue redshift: 0.837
